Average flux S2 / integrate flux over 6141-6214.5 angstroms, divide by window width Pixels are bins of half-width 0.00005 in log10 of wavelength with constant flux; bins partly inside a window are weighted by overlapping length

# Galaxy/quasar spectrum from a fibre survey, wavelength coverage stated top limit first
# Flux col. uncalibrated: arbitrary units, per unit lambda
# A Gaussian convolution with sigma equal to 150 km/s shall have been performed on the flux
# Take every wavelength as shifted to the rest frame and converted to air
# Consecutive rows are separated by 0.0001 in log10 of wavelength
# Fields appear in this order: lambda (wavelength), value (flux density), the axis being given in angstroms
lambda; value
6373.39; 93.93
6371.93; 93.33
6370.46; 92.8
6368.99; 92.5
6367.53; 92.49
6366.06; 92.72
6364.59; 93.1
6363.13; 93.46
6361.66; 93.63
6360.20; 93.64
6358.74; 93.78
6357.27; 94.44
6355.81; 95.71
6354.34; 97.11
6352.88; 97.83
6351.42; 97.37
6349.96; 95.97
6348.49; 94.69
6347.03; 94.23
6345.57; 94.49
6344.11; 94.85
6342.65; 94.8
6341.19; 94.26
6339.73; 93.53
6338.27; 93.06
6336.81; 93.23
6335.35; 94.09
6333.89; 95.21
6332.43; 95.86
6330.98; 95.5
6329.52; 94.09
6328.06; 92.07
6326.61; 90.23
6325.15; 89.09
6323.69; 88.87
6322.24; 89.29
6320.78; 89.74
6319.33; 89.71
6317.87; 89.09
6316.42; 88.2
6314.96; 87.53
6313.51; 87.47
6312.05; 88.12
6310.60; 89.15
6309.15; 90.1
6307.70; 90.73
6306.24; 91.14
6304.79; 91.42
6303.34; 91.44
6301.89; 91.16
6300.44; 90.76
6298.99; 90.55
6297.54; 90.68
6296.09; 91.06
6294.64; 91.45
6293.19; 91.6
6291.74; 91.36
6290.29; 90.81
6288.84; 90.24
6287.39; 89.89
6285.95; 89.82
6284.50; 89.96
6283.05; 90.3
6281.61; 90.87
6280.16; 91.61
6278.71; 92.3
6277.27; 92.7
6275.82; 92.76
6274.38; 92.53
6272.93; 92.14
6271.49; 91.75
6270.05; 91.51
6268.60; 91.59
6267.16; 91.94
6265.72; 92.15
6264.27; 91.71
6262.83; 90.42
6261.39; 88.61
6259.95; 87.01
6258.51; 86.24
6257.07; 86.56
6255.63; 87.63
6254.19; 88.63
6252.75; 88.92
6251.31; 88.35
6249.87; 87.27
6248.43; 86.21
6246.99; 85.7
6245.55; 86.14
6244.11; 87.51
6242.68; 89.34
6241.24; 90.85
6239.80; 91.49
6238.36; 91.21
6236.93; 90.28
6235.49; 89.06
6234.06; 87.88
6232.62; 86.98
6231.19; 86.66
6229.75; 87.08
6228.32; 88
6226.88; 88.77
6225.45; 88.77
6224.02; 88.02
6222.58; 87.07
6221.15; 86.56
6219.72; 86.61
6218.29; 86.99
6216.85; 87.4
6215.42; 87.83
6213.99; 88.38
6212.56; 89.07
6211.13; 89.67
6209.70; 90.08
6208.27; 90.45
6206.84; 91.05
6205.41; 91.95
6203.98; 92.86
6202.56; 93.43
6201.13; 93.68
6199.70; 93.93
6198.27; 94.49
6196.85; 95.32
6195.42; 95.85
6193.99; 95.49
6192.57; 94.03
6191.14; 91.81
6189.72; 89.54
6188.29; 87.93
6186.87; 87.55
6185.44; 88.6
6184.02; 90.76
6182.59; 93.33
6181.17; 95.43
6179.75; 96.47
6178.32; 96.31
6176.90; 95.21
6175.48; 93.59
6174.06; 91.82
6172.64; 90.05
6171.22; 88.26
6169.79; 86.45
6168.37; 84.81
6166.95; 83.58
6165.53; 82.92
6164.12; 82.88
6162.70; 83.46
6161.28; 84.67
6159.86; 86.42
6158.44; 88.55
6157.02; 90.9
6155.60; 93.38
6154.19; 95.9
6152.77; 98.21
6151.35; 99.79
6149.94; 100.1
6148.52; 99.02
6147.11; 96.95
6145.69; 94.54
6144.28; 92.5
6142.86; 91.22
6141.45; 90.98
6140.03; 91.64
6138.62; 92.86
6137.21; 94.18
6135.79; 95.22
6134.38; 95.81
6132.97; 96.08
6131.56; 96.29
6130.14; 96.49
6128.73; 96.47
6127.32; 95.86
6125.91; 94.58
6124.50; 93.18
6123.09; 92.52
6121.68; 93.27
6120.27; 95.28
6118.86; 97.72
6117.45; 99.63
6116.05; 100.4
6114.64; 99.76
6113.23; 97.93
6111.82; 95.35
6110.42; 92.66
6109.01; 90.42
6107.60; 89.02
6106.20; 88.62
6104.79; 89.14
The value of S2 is 91.6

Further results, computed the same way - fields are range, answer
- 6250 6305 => 90.5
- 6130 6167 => 92.5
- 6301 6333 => 90.5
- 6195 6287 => 89.8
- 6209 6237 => 88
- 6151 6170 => 88.6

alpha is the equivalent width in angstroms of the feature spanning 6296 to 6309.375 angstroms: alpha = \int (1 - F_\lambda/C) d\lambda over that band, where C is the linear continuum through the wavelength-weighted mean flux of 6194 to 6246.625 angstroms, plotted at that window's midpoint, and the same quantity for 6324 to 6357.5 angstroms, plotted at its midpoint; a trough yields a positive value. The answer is 0.3 angstroms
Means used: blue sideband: 89.8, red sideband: 94.4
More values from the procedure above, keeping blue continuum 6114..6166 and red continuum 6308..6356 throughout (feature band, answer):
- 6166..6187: 0.6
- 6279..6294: 0.3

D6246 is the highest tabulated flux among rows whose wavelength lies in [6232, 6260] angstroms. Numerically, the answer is 91.49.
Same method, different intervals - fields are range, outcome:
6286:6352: 97.37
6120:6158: 100.1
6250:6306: 92.76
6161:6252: 96.47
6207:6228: 90.45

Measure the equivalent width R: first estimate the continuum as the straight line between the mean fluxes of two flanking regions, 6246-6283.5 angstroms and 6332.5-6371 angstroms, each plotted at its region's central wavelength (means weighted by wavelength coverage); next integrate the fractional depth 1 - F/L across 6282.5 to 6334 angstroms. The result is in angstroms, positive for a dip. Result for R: 0.8 angstroms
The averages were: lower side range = 89.9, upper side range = 94.4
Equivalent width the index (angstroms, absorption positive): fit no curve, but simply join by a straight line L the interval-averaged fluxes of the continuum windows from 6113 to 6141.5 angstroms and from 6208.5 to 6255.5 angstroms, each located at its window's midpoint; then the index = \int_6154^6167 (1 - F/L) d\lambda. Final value 0.9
